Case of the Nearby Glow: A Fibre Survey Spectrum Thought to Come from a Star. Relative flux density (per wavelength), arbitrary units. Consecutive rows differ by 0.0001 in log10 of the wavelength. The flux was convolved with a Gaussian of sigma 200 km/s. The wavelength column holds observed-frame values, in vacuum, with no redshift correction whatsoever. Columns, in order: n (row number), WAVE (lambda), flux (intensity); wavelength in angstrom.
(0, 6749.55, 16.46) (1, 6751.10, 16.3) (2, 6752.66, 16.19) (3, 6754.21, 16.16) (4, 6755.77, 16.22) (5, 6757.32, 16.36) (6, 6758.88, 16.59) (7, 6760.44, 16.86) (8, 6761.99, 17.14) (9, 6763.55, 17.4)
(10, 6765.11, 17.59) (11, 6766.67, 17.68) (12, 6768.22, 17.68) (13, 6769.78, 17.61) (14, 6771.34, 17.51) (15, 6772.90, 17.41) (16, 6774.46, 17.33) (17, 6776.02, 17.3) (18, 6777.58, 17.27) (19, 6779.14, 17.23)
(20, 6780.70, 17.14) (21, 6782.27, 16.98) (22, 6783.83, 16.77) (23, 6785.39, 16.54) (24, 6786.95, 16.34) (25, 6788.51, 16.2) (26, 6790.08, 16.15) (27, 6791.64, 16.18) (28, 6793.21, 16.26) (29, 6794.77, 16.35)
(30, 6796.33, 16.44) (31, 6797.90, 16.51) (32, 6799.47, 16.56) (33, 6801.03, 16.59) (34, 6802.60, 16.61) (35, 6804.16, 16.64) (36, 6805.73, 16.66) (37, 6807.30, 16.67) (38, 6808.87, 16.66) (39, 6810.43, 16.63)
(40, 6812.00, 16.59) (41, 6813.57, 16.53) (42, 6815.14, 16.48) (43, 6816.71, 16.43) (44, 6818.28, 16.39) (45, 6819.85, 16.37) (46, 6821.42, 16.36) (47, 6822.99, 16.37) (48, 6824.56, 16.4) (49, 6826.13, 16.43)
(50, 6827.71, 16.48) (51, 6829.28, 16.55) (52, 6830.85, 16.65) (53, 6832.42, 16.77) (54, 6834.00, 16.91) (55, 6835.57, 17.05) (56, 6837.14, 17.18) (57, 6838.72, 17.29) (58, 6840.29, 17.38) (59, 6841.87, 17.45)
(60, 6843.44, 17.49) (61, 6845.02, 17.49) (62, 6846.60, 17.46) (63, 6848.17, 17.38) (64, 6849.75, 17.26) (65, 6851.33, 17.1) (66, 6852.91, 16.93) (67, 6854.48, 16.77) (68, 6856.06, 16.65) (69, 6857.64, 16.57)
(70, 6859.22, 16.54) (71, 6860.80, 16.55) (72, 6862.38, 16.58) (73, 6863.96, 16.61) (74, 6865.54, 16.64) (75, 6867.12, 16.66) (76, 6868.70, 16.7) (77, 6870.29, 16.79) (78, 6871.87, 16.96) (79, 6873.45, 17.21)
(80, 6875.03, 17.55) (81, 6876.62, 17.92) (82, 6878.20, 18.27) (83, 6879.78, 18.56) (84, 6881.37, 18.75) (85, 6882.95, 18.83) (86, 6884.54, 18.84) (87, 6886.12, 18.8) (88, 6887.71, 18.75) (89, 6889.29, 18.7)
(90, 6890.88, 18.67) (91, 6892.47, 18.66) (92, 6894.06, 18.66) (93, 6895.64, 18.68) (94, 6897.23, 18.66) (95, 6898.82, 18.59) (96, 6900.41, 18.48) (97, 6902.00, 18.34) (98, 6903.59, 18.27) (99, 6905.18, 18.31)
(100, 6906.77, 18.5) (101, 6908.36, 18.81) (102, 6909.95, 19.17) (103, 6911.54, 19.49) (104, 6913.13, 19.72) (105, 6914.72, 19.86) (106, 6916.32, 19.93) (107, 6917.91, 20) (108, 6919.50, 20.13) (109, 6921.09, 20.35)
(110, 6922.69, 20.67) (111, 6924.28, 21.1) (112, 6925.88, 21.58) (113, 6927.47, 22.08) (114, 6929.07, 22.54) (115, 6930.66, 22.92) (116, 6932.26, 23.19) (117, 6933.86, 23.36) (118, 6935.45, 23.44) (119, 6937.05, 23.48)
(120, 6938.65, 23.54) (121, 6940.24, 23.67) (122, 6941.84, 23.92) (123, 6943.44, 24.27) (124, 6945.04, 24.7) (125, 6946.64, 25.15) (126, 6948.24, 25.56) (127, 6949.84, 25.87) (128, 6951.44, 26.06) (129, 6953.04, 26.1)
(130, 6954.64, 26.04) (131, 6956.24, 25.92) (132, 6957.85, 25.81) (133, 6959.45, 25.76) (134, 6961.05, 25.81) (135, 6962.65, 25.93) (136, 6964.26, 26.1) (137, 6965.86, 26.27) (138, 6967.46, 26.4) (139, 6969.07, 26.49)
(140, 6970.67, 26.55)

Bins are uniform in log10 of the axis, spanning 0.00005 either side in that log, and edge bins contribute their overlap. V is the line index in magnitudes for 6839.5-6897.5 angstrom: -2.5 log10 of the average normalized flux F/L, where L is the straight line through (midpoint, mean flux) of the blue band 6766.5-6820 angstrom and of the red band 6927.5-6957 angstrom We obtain 0.17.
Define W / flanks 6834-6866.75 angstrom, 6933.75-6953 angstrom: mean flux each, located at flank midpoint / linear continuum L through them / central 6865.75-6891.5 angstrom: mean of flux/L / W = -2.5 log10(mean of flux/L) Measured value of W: 0.078 mag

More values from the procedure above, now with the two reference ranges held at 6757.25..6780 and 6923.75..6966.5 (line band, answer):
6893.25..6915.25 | 0.209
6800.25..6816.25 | 0.141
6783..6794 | 0.110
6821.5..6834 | 0.190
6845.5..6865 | 0.227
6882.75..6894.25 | 0.183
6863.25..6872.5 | 0.264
